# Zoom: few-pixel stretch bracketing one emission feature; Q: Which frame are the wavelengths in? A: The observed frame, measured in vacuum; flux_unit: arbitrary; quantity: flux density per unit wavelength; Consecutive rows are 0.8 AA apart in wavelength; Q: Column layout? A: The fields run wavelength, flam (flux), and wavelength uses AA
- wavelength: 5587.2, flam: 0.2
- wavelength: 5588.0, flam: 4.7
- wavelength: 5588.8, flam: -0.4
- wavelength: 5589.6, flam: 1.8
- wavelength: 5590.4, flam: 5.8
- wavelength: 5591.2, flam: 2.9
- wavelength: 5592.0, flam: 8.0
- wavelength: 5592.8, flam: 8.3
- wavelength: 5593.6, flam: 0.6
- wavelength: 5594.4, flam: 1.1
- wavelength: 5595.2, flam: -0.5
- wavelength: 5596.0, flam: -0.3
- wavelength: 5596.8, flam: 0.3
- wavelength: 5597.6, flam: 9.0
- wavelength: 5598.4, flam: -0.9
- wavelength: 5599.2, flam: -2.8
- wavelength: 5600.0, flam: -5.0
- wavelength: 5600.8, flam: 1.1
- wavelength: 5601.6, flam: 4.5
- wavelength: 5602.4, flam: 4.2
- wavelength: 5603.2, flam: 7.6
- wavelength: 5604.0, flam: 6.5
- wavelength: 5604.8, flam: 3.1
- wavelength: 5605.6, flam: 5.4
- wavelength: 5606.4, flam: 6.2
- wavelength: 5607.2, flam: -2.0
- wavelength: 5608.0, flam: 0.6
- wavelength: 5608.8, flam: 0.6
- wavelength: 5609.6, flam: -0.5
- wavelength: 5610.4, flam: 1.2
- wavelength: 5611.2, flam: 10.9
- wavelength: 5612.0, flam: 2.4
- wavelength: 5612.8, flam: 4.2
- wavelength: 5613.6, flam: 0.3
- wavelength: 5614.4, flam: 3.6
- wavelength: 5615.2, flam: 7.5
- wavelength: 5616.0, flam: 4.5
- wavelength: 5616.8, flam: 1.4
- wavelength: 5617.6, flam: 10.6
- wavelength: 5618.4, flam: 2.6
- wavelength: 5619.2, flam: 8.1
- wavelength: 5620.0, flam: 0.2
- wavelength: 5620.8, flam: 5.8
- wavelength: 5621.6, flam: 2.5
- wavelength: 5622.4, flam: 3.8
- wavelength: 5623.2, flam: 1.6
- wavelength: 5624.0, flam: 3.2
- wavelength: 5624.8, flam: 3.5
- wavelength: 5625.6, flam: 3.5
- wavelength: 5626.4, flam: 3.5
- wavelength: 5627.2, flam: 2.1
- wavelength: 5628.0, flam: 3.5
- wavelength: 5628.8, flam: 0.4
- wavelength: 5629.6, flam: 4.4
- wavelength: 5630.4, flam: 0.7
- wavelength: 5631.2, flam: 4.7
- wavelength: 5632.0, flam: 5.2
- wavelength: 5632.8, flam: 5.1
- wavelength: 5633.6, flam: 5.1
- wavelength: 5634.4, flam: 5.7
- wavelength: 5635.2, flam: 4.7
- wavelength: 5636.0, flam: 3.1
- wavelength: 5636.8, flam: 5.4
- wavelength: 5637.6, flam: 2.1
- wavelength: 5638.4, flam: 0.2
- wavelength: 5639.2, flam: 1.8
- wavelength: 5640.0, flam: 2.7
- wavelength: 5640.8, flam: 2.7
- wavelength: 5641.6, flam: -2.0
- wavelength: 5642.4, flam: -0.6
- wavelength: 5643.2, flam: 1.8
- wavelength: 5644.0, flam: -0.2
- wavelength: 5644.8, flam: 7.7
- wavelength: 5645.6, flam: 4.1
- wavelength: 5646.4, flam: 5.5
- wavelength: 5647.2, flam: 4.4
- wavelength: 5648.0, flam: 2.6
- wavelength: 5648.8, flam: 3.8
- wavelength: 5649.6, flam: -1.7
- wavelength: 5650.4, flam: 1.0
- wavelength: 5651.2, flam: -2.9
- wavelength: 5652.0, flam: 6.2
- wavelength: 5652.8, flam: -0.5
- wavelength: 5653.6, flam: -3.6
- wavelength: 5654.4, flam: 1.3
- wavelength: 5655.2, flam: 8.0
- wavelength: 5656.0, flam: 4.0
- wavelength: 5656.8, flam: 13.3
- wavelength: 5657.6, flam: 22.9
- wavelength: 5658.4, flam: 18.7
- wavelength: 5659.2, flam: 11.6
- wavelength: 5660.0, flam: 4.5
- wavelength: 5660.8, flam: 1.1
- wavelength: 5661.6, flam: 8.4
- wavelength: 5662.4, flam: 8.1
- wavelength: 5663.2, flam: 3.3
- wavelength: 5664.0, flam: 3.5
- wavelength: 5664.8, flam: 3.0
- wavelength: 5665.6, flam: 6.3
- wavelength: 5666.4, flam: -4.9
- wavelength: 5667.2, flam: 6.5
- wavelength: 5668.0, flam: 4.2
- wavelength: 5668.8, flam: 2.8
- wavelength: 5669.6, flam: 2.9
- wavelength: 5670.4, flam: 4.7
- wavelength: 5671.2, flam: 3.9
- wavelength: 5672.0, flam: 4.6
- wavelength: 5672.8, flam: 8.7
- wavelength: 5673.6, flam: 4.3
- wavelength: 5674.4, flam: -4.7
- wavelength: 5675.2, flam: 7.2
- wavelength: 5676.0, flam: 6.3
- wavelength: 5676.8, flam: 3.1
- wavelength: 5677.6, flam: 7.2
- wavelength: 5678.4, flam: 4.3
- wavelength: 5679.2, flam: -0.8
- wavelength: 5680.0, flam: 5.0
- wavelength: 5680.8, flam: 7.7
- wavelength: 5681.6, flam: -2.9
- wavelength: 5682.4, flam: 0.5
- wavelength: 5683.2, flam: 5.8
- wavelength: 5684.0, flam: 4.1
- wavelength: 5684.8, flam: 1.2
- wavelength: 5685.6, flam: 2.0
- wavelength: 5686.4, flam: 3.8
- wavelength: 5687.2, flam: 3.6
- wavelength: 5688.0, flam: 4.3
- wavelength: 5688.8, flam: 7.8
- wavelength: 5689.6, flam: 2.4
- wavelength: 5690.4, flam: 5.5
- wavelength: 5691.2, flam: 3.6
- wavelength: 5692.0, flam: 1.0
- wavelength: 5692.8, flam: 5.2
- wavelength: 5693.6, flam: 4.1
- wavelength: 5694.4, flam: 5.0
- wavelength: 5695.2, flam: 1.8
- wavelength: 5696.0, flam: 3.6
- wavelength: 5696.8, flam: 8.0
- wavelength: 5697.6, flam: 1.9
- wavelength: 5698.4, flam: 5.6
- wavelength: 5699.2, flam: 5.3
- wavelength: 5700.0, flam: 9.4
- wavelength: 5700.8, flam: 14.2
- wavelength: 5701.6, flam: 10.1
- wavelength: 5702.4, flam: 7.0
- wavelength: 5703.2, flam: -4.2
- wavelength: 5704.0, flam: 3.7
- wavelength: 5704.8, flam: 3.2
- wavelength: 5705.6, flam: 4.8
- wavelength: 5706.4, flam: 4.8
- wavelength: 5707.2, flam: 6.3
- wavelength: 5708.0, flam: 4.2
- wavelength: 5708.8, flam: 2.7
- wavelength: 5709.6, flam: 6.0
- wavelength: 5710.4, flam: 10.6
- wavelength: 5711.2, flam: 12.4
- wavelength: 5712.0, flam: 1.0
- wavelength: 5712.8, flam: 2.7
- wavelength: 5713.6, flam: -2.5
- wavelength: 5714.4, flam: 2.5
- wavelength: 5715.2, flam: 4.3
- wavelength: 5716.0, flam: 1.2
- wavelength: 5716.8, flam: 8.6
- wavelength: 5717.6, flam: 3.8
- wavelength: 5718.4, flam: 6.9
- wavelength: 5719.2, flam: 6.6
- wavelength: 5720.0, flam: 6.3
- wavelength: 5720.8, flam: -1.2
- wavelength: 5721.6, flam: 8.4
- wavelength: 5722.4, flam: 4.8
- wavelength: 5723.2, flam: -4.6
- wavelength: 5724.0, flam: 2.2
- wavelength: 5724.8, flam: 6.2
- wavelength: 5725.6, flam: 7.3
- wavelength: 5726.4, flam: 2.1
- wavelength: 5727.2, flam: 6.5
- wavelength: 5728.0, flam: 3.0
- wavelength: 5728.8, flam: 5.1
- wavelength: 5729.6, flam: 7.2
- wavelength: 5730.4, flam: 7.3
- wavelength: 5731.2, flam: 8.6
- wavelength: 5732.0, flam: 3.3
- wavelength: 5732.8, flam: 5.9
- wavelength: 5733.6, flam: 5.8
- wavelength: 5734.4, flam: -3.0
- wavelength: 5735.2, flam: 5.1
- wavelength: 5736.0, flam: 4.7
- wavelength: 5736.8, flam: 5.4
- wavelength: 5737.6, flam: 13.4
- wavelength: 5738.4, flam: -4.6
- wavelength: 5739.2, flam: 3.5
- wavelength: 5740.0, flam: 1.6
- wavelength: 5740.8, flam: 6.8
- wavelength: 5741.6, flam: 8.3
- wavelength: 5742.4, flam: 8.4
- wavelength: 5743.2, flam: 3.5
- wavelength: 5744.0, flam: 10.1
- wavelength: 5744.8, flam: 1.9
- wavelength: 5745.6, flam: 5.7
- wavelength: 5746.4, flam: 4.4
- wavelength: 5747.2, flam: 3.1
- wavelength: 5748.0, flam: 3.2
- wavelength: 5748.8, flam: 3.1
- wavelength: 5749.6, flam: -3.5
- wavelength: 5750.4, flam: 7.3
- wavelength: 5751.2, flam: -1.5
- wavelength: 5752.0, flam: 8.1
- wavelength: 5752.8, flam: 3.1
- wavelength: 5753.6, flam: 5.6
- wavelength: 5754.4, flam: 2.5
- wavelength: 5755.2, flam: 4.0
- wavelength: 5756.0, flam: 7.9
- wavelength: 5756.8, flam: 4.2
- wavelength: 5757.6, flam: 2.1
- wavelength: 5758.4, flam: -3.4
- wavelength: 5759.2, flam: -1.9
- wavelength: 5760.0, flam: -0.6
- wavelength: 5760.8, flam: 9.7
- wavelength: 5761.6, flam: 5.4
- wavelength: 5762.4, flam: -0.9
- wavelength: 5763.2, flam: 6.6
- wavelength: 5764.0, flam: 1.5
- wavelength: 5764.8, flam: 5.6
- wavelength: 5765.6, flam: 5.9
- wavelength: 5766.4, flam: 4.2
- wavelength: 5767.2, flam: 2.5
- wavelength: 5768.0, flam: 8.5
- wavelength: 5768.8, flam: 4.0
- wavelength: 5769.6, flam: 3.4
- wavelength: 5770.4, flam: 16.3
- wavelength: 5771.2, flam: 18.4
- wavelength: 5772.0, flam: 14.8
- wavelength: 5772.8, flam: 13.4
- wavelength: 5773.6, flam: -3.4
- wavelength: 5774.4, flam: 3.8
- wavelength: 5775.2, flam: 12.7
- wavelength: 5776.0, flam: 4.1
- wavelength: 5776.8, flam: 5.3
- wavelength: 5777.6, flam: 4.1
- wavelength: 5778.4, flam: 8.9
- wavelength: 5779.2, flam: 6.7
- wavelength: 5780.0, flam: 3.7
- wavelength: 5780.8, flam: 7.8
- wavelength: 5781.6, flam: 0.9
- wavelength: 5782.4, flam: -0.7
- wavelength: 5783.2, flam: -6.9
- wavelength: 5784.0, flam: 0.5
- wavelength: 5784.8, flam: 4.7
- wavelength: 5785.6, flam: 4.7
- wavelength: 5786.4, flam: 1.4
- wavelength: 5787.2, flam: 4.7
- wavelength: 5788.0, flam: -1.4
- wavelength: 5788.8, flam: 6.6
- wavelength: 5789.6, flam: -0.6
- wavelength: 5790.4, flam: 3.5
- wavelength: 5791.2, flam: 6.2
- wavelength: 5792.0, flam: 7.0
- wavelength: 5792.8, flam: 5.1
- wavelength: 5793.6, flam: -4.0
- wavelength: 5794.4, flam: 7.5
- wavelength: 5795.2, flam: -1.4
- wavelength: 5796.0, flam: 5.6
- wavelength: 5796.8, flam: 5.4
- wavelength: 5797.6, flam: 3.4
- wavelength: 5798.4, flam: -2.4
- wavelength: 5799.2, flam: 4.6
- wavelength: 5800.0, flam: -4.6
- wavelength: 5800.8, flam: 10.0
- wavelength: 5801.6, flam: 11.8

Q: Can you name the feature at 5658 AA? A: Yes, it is H-beta 4861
